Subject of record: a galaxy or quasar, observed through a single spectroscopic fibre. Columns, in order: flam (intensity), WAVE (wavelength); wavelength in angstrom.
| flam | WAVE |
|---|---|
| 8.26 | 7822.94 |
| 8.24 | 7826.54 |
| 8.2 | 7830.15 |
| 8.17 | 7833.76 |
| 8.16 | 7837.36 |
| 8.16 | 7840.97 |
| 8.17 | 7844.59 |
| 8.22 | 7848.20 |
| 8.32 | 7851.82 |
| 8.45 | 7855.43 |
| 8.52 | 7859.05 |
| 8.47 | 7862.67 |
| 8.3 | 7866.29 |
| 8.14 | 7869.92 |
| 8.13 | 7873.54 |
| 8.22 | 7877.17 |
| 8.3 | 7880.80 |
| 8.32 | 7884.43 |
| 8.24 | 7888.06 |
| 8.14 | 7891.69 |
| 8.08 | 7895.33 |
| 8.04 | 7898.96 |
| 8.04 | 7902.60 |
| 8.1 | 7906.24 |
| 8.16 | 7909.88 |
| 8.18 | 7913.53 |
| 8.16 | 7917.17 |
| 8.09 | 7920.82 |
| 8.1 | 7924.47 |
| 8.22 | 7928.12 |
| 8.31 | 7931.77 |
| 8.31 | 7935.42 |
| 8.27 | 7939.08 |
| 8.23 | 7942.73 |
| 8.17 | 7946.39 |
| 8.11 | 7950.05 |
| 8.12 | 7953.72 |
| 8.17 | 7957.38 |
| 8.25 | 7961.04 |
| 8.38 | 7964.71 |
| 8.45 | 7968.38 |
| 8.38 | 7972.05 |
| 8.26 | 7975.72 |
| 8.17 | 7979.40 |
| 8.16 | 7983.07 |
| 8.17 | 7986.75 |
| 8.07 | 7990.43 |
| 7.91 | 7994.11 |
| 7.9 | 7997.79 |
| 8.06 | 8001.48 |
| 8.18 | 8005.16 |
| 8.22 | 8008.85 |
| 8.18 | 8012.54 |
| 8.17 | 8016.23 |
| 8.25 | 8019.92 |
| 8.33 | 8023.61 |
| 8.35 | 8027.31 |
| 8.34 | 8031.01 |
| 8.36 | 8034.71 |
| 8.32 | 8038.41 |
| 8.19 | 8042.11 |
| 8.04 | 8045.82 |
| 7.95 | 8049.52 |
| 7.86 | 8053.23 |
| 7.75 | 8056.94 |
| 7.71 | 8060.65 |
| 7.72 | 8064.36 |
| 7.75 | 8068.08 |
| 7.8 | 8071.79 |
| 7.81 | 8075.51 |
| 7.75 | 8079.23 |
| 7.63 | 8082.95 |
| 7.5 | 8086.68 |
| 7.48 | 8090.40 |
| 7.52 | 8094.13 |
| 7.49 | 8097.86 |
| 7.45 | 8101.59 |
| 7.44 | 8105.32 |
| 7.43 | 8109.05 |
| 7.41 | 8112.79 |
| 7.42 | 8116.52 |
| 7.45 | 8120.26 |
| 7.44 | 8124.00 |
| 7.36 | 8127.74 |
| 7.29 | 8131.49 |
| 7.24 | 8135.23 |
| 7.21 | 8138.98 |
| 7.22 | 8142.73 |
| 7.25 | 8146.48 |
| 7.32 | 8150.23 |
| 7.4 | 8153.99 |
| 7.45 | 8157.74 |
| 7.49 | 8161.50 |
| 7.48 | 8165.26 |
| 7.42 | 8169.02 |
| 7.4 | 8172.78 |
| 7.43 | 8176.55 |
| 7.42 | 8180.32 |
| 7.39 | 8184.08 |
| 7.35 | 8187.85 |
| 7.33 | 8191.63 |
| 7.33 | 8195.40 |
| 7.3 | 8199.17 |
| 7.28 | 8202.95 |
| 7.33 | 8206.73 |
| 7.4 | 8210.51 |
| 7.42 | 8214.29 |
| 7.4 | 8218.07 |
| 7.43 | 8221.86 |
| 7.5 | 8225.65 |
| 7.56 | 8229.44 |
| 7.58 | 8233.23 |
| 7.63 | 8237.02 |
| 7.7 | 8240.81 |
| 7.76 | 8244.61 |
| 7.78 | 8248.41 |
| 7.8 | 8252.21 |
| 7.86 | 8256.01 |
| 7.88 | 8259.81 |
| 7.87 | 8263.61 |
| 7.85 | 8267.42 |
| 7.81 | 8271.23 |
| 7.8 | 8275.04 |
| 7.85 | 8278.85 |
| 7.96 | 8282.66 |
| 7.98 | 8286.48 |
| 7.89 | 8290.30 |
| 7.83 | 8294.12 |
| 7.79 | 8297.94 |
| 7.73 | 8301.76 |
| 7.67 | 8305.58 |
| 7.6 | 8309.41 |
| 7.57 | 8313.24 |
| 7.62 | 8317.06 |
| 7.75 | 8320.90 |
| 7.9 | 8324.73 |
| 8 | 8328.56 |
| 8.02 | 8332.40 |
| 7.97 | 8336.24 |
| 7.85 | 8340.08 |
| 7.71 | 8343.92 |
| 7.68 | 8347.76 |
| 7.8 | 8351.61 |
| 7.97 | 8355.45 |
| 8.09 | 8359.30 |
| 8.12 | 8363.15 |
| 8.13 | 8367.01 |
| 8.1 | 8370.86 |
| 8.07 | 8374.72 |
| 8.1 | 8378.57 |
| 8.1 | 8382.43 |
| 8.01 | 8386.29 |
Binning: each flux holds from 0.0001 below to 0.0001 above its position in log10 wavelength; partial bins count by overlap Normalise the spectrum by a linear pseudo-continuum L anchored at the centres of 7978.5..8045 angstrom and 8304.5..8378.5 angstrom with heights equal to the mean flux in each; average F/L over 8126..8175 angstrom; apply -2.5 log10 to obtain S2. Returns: 0.10 mag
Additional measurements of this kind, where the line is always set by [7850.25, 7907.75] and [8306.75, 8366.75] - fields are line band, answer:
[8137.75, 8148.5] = 0.11 mag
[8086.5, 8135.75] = 0.09 mag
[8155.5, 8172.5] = 0.08 mag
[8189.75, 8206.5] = 0.09 mag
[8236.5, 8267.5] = 0.02 mag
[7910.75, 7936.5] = 0.00 mag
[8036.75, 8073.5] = 0.02 mag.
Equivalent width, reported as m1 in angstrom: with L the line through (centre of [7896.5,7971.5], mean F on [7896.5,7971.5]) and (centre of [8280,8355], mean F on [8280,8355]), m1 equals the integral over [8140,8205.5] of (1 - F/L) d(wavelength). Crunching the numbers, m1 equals 4.9 angstrom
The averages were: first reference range 8.2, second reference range 7.81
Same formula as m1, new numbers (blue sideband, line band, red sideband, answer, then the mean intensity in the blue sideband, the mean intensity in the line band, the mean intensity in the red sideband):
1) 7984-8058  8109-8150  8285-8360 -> 3.5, 8.13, 7.33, 7.82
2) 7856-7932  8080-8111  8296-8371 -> 2.1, 8.2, 7.5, 7.85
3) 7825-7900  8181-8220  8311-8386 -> 3.2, 8.24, 7.36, 7.93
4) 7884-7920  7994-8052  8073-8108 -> -3.0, 8.14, 8.18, 7.56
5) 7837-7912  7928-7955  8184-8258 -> -0.4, 8.22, 8.22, 7.51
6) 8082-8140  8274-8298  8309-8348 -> -0.5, 7.42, 7.88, 7.8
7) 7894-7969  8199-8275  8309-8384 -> 3.5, 8.18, 7.62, 7.91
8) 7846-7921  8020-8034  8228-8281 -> -0.5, 8.22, 8.33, 7.77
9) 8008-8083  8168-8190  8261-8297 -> 1.5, 8.03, 7.4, 7.87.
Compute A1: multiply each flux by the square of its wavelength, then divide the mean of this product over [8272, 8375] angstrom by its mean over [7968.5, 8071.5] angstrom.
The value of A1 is 1.0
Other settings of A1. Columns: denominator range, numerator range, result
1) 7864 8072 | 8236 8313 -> 1.03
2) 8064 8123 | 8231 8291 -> 1.08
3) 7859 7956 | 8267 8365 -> 1.06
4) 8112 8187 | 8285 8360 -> 1.11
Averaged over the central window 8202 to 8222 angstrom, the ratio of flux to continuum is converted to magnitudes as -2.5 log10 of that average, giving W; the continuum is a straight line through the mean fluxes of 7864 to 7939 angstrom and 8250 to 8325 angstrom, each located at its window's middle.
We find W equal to 0.07 mag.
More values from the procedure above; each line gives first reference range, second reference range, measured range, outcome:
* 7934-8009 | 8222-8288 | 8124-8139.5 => 0.092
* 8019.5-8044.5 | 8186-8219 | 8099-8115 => 0.063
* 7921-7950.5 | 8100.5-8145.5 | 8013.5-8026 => -0.057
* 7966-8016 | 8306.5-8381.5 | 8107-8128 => 0.090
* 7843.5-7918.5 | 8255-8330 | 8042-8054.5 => 0.009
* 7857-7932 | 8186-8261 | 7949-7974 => -0.027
